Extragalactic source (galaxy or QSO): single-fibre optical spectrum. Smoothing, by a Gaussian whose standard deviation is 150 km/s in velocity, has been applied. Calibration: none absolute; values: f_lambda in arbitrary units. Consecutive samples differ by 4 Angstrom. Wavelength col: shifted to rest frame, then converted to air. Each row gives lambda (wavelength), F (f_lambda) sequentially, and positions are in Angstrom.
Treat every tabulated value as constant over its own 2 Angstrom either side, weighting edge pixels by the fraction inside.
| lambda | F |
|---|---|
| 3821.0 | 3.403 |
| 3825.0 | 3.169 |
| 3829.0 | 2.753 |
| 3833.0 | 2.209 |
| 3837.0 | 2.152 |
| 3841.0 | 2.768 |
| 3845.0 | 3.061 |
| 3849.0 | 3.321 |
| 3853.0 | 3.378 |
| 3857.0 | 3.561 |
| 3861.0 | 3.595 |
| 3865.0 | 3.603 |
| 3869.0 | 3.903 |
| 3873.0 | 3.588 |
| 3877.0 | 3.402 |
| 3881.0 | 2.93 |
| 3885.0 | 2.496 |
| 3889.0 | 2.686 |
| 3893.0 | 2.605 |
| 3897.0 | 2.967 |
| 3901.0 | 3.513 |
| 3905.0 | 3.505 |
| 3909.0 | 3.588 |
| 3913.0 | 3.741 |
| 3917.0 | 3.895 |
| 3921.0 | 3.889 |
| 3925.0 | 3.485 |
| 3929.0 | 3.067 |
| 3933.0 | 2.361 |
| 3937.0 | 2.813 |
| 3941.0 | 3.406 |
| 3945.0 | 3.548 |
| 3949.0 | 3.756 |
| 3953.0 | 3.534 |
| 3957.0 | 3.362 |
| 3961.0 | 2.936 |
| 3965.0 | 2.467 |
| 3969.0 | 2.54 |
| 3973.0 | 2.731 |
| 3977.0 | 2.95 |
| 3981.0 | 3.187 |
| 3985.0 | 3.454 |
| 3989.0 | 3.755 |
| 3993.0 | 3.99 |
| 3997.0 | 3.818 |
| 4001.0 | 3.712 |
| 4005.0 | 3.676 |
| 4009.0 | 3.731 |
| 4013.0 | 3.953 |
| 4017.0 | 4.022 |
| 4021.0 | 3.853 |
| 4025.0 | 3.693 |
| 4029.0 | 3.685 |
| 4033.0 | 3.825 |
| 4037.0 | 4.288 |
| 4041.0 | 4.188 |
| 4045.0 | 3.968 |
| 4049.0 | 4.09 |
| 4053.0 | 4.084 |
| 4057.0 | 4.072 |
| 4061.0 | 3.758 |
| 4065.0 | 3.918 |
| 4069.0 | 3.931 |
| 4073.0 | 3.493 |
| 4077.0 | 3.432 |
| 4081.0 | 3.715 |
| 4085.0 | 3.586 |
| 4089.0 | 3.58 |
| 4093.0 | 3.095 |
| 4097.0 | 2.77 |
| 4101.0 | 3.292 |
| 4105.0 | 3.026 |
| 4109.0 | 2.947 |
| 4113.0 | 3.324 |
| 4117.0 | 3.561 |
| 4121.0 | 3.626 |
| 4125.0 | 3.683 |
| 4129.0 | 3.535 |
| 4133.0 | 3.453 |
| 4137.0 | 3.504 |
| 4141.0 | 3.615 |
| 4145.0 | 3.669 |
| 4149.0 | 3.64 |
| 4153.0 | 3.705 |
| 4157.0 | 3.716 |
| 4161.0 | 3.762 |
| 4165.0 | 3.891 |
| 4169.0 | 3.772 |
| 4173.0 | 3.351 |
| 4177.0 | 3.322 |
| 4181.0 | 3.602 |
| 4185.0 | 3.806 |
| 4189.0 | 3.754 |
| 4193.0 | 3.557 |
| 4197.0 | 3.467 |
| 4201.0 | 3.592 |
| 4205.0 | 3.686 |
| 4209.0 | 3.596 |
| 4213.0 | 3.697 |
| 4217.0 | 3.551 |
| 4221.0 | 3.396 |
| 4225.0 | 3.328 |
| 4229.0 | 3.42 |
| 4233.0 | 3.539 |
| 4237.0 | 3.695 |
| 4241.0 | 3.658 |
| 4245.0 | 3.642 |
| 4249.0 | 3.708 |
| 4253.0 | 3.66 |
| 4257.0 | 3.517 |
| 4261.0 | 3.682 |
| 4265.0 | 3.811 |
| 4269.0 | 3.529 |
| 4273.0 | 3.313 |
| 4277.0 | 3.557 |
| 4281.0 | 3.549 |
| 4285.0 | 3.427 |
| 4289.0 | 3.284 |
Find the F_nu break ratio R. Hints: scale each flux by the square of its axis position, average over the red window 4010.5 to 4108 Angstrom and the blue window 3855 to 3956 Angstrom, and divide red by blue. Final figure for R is 1.2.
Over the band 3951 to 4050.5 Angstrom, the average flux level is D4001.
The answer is 3.57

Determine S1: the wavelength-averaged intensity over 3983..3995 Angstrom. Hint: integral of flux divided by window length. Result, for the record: 3.73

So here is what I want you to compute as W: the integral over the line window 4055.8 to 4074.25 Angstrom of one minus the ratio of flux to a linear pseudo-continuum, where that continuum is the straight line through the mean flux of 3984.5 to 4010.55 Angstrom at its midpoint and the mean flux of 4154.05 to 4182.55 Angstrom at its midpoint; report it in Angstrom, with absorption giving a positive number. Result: -0.7 Angstrom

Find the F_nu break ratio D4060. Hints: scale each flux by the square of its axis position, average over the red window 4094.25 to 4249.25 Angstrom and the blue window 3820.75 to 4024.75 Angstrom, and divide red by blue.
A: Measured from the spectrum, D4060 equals 1.21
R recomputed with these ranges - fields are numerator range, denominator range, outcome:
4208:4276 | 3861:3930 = 1.26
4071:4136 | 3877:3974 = 1.17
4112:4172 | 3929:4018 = 1.18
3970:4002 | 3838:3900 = 1.14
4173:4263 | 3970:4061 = 1.05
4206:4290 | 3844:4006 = 1.26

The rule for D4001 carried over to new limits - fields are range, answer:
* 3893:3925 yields 3.52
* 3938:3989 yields 3.17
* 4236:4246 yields 3.66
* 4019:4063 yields 3.95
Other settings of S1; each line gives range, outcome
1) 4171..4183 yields 3.43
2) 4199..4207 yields 3.64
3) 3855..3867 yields 3.59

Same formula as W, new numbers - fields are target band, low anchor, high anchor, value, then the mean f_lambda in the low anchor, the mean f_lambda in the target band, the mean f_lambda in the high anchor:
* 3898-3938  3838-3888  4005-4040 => 1.0 Angstrom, 3.27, 3.39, 3.88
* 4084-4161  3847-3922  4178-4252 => 1.9 Angstrom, 3.37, 3.44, 3.59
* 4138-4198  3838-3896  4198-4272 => -2.2 Angstrom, 3.18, 3.64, 3.59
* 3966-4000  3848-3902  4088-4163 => 0.4 Angstrom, 3.25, 3.29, 3.45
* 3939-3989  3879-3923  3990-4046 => 5.7 Angstrom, 3.26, 3.18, 3.88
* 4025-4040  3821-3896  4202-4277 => -2.8 Angstrom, 3.07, 3.92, 3.58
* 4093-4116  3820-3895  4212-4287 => 2.0 Angstrom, 3.08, 3.1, 3.56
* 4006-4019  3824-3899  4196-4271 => -2.4 Angstrom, 3.06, 3.88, 3.59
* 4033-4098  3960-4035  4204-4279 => -4.8 Angstrom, 3.48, 3.77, 3.58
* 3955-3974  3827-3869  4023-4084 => 3.9 Angstrom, 3.08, 2.81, 3.87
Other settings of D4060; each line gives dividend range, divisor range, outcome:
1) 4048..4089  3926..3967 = 1.28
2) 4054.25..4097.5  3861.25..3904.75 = 1.24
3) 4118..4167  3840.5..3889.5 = 1.28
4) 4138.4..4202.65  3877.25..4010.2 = 1.24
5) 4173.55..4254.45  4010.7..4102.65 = 1.03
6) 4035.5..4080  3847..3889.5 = 1.29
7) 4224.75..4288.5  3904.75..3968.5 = 1.26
